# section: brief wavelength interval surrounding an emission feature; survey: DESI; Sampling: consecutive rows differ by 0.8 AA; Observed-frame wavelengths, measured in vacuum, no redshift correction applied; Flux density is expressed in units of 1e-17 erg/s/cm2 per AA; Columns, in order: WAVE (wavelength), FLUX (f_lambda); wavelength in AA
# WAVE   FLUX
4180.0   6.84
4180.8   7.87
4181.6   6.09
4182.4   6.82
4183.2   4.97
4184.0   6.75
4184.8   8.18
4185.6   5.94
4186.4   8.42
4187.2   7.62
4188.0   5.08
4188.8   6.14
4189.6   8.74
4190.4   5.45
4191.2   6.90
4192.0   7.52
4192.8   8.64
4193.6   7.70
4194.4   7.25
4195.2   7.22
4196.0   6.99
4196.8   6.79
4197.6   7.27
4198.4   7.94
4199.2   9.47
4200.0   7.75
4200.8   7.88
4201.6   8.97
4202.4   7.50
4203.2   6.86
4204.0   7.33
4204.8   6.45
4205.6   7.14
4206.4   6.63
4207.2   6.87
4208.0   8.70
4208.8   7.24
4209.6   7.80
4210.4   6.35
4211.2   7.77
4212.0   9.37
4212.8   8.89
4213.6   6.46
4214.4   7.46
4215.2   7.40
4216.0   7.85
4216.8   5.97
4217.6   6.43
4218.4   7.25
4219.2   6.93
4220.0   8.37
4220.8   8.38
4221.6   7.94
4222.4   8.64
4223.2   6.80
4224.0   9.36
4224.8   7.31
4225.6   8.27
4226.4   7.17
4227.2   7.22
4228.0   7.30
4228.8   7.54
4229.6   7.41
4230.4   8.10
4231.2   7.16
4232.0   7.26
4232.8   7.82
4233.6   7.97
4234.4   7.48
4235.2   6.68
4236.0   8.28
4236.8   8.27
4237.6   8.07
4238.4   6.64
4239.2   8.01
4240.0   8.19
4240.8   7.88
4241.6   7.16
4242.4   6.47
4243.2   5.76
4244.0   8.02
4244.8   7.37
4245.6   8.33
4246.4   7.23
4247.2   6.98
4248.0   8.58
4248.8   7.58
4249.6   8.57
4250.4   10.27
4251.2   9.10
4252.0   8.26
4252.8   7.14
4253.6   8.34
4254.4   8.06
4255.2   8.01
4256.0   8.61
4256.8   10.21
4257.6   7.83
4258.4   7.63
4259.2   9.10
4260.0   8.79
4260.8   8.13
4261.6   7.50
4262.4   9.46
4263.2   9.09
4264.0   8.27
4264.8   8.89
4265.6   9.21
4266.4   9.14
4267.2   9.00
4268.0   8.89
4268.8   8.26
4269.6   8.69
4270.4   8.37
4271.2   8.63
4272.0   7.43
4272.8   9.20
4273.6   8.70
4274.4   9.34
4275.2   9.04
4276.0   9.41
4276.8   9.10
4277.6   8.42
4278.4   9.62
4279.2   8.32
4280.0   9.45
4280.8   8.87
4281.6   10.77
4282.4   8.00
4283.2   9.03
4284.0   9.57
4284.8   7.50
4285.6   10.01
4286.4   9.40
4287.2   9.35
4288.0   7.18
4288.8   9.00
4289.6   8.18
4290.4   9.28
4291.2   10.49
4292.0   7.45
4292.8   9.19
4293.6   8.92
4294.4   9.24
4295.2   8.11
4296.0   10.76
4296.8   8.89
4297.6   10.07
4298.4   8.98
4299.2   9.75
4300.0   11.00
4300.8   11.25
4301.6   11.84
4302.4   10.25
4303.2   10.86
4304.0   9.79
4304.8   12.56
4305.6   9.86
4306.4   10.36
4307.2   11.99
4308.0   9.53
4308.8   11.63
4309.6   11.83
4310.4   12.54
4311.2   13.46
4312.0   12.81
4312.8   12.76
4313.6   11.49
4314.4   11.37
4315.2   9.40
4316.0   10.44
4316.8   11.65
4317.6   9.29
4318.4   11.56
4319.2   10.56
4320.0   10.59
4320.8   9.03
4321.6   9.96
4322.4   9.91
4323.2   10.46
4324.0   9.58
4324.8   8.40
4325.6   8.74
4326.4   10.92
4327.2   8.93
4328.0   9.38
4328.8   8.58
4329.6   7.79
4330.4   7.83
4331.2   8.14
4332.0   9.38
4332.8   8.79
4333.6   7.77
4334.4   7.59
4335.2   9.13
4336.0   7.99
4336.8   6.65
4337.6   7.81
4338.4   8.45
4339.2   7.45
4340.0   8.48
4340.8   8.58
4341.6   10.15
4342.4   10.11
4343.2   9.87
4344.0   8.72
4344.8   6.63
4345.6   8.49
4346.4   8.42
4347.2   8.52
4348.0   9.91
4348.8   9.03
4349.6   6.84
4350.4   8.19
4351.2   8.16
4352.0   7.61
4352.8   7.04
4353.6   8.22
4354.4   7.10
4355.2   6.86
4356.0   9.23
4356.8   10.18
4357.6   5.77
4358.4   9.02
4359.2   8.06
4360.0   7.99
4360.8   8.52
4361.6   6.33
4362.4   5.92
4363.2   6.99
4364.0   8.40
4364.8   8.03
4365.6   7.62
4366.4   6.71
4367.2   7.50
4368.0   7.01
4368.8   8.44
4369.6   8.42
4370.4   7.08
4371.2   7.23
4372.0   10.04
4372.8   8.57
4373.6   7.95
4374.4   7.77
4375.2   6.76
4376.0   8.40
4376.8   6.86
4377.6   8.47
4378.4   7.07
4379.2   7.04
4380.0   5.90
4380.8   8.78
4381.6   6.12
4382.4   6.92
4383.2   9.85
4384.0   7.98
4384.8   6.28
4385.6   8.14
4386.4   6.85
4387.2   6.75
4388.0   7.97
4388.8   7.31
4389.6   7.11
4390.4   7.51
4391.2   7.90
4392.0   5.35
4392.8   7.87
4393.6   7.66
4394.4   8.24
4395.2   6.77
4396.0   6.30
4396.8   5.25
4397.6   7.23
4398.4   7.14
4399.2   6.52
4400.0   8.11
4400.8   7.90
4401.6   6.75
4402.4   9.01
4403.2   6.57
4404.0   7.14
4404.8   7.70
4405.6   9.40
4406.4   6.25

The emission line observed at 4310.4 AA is C III] 1909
